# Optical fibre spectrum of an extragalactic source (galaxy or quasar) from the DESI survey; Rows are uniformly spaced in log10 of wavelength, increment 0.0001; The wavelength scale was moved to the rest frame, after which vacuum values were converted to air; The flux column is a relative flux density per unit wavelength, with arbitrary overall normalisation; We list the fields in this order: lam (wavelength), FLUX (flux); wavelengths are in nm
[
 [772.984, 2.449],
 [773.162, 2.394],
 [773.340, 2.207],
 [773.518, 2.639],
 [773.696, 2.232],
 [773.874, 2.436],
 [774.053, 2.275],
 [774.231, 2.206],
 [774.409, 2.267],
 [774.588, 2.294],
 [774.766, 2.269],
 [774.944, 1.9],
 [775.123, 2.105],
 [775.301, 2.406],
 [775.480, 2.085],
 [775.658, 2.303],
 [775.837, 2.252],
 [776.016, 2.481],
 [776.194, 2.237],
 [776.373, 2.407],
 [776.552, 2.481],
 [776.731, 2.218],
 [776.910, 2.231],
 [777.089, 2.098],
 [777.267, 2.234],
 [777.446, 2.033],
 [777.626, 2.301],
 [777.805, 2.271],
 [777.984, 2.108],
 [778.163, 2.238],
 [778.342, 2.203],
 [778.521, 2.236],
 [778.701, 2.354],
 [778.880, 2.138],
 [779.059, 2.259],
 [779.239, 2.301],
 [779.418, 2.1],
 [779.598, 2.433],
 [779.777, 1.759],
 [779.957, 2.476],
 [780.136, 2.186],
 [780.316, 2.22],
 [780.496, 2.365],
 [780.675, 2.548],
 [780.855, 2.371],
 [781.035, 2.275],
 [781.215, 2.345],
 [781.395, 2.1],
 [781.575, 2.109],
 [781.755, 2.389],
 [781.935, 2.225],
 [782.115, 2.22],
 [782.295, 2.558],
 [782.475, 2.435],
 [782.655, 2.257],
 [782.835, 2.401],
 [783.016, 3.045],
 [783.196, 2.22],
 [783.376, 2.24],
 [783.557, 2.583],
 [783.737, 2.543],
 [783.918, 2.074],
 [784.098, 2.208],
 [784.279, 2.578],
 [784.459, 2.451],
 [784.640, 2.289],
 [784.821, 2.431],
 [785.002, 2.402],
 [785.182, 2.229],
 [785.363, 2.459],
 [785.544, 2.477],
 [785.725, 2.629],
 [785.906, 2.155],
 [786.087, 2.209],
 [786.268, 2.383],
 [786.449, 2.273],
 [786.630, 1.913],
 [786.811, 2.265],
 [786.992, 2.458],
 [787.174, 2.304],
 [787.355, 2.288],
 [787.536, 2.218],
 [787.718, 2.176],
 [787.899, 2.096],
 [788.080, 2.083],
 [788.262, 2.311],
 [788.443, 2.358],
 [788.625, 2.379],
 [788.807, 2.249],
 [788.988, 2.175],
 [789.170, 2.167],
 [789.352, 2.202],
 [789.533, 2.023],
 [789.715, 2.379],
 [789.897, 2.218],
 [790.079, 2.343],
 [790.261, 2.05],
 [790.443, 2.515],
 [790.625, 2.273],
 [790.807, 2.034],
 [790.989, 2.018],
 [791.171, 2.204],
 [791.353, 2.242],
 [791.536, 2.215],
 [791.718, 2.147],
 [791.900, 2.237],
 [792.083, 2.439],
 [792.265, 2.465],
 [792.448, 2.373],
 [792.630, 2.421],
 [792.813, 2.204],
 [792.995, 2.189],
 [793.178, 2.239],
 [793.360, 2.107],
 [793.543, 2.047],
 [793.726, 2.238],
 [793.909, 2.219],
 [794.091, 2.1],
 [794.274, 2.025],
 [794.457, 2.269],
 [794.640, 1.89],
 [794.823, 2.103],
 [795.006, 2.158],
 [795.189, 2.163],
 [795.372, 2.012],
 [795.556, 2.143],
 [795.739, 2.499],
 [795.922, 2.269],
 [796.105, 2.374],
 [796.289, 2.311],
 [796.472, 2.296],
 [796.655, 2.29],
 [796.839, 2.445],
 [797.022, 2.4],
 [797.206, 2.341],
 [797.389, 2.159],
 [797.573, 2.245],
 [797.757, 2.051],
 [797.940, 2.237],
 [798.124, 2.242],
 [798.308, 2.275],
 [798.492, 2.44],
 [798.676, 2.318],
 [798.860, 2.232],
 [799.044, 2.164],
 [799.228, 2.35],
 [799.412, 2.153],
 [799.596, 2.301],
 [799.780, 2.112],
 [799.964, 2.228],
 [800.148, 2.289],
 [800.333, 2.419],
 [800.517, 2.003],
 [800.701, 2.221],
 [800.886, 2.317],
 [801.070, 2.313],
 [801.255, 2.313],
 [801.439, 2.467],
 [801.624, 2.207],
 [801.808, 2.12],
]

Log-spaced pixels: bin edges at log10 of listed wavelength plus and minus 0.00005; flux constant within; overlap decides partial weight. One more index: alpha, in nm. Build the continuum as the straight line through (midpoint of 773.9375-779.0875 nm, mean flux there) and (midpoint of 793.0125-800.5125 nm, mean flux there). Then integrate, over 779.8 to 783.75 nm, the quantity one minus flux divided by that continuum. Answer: -0.21 nm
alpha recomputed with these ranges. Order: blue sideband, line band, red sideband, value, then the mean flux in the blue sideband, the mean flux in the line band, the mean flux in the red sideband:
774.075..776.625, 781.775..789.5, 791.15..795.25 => -0.322 nm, 2.26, 2.32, 2.2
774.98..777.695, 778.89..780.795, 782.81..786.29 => 0.044 nm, 2.25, 2.26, 2.4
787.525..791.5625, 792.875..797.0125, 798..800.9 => 0.057 nm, 2.21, 2.2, 2.25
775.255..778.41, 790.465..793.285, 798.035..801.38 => 0.008 nm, 2.25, 2.25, 2.26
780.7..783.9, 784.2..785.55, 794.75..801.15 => -0.034 nm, 2.37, 2.41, 2.25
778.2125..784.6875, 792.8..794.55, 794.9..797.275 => 0.097 nm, 2.32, 2.16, 2.28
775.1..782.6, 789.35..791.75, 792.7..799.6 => 0.033 nm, 2.27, 2.21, 2.22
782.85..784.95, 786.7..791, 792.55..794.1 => 0.131 nm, 2.42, 2.24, 2.2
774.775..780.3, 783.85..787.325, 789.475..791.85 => -0.174 nm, 2.23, 2.33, 2.21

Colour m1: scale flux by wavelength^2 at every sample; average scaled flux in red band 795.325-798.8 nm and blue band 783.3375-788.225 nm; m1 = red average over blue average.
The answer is 1.0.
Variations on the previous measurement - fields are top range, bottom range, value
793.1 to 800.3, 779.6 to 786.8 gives 0.99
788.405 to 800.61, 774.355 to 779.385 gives 1.04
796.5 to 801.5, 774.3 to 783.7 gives 1.05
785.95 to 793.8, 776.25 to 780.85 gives 1.02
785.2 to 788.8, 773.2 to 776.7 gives 1.03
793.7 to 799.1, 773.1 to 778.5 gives 1.04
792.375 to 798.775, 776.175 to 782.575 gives 1.03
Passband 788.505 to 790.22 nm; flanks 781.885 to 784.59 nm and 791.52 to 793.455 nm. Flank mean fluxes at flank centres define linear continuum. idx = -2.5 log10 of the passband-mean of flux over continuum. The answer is 0.04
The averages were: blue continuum 2.4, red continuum 2.28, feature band 2.23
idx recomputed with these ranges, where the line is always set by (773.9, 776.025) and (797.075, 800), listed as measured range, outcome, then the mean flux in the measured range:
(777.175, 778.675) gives 0.01 mag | 2.21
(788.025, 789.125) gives -0.01 mag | 2.26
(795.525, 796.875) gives -0.04 mag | 2.33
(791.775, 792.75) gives -0.06 mag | 2.37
